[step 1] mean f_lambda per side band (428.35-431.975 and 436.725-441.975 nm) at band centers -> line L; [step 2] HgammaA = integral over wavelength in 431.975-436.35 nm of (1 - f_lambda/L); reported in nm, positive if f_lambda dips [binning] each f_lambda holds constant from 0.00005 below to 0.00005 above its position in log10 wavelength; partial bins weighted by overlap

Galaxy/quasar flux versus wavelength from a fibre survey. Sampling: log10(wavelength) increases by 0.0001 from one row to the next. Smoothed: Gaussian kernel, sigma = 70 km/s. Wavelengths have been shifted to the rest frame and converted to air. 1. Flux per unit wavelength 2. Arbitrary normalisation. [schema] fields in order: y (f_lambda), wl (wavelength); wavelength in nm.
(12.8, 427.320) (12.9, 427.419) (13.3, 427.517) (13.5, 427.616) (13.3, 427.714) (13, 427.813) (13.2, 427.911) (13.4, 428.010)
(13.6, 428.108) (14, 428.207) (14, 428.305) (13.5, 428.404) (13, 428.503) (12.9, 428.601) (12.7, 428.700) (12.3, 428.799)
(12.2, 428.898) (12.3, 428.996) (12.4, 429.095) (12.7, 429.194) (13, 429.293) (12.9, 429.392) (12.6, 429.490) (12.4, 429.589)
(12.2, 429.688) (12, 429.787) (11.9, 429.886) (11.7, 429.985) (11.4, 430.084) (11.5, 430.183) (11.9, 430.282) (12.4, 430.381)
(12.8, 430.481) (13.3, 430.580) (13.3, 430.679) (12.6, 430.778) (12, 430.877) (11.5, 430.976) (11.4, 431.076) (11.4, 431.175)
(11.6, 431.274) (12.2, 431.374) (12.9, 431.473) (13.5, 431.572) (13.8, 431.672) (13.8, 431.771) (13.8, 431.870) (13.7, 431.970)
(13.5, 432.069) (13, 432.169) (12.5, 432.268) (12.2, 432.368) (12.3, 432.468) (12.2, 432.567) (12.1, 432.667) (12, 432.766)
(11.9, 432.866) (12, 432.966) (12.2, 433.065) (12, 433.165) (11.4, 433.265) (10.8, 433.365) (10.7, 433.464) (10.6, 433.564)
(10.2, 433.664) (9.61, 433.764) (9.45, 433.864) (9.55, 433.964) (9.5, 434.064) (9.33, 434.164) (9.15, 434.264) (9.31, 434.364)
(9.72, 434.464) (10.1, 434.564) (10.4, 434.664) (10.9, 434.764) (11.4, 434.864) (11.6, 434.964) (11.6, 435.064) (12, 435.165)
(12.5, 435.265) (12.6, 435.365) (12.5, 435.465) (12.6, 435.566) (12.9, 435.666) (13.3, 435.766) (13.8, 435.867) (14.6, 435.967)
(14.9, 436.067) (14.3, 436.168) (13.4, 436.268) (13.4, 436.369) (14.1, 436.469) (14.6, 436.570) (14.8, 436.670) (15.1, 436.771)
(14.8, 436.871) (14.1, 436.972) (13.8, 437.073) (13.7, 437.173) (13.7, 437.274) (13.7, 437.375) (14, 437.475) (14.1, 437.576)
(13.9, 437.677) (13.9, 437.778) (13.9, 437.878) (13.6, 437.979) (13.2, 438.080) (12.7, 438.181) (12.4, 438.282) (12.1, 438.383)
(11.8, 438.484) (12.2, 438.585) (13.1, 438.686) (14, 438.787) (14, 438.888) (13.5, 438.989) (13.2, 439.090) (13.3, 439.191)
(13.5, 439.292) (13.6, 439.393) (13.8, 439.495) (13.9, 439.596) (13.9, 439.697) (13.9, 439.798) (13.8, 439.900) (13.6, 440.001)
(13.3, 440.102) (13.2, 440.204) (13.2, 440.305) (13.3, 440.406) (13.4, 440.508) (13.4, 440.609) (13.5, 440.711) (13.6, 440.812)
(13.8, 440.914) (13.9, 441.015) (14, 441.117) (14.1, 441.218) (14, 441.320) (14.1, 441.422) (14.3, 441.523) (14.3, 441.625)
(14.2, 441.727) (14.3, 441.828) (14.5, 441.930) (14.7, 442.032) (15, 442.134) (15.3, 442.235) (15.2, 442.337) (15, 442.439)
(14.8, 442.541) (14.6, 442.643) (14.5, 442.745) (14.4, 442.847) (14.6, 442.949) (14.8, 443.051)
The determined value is 0.43 nm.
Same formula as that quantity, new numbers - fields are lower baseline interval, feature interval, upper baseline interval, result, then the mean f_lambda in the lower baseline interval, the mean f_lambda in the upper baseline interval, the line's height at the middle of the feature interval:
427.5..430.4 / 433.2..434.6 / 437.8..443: 0.340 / 12.7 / 13.8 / 13.2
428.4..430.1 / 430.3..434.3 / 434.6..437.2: 0.287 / 12.4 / 13.2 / 12.8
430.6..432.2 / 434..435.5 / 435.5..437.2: 0.309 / 12.8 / 14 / 13.6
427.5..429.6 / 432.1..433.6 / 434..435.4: -0.065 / 13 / 10.7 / 11.4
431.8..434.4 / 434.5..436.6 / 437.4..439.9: -0.070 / 11.4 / 13.4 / 12.3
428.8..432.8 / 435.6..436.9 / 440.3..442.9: -0.074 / 12.5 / 14.2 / 13.4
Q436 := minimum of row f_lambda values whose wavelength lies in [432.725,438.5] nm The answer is 9.15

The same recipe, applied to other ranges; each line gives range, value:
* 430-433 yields 11.4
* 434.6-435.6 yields 10.4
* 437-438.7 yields 11.8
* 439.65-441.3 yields 13.2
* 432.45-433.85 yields 9.61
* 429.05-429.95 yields 11.9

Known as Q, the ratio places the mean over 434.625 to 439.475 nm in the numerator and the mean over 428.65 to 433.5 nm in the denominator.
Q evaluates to 1.1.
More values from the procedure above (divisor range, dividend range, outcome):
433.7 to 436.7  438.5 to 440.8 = 1.13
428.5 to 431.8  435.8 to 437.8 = 1.14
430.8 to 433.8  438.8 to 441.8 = 1.13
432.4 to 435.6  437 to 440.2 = 1.22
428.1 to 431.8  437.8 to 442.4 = 1.09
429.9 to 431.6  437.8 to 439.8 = 1.09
